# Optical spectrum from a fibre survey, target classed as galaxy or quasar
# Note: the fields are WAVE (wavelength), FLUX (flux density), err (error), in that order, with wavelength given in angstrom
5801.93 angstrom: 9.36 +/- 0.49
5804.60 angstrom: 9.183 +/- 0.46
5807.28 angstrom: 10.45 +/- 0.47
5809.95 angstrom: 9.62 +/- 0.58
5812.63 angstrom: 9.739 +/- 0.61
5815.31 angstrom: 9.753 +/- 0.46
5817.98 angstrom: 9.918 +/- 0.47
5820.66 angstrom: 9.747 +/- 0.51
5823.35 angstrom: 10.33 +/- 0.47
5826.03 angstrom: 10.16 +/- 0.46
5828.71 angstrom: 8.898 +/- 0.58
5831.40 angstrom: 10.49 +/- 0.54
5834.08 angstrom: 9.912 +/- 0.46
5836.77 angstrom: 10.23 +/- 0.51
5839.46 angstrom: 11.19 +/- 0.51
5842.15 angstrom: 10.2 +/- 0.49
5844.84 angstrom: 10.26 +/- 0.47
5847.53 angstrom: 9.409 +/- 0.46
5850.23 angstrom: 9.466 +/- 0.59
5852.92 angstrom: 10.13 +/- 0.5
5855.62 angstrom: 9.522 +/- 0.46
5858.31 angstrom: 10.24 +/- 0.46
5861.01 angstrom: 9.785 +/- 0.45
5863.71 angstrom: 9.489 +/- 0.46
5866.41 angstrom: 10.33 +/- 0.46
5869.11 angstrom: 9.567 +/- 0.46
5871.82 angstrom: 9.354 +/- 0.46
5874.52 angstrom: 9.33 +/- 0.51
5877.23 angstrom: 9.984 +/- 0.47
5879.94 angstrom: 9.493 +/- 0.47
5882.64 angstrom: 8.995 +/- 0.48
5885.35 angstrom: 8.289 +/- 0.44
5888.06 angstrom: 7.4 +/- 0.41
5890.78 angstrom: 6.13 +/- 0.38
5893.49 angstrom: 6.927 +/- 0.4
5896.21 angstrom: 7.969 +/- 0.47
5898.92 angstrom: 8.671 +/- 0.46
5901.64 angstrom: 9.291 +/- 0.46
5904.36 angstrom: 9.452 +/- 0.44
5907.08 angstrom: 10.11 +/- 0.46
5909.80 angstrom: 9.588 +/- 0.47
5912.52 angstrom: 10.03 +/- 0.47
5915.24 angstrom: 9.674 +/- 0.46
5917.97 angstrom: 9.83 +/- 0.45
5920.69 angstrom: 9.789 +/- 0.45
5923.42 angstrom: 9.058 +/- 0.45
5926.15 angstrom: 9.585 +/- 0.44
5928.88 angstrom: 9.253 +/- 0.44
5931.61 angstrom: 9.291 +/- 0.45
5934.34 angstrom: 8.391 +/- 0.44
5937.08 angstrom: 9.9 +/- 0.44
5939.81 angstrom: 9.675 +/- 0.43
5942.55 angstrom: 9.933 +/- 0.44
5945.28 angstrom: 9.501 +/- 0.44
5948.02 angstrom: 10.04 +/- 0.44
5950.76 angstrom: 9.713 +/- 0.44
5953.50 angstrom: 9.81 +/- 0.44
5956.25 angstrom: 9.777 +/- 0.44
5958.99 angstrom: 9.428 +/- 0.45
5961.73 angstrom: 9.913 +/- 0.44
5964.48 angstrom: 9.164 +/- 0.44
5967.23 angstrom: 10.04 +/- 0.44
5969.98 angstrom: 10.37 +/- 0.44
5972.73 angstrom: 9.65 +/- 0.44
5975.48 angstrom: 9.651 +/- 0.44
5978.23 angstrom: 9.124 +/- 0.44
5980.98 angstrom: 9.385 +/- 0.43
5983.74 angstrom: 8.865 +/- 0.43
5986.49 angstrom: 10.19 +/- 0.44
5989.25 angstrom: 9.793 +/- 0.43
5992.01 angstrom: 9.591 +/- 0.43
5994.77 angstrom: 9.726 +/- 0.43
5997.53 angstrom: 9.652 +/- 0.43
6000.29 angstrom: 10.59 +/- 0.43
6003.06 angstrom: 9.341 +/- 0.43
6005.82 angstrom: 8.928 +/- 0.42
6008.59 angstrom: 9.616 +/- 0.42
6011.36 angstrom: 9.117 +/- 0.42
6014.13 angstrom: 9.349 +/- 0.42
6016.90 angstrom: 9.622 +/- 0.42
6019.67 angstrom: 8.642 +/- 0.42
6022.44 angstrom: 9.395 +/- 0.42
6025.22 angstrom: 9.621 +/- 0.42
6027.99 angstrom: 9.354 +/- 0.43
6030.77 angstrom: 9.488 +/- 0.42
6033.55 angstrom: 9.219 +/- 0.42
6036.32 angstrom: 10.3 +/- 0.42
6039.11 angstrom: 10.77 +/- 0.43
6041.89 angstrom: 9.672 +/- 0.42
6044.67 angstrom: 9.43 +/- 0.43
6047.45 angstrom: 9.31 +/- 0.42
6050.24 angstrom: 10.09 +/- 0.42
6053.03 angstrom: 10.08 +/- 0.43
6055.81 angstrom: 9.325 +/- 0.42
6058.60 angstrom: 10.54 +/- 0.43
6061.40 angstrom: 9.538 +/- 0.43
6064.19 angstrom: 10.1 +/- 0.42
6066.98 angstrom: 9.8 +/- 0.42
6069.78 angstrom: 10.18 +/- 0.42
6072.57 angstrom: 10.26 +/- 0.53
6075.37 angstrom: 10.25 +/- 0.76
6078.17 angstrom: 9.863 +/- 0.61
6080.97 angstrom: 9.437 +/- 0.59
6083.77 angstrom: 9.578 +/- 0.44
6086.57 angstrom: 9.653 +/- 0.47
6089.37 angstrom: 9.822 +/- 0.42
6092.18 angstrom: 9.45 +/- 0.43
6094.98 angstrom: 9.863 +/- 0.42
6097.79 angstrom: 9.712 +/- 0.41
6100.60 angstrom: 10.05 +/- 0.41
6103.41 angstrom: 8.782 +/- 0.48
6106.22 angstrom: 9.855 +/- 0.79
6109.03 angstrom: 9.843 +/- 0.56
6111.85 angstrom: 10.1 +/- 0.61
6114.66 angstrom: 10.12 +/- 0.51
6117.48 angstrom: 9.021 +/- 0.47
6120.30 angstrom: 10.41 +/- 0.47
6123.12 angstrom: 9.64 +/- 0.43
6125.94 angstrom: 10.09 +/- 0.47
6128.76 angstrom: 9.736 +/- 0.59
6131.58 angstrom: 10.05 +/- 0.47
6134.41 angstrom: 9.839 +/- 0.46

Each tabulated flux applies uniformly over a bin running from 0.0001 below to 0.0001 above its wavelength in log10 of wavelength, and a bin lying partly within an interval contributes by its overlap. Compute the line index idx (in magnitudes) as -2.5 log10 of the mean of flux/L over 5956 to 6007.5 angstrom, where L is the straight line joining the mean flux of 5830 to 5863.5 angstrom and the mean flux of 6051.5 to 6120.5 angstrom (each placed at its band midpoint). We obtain 0.03 mag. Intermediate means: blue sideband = 10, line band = 9.64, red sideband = 9.82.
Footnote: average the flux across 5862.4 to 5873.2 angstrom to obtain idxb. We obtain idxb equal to 9.69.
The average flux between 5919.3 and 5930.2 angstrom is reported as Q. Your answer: 9.42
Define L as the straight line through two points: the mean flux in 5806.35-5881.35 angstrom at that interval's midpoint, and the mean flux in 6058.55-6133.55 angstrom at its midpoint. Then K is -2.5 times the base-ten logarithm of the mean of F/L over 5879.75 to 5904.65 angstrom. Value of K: 0.21 mag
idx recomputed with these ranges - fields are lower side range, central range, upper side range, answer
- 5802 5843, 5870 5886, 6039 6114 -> 0.07 mag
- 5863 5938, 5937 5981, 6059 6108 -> -0.04 mag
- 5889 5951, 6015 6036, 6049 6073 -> 0.04 mag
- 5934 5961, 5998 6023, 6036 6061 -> 0.05 mag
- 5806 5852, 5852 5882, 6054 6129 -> 0.03 mag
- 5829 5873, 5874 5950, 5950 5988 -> 0.08 mag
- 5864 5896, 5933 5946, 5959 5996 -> -0.02 mag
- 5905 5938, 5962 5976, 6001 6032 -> -0.04 mag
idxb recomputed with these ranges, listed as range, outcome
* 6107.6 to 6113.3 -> 9.98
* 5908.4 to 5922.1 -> 9.78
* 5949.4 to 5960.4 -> 9.68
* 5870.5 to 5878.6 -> 9.55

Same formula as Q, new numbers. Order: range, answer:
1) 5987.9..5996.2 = 9.7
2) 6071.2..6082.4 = 9.95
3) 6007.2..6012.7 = 9.36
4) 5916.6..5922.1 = 9.8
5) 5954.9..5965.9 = 9.57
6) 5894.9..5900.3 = 8.33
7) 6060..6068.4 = 9.81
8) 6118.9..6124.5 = 10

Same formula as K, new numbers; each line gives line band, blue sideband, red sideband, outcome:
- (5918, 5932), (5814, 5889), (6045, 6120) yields 0.034 mag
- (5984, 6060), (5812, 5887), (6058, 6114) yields 0.019 mag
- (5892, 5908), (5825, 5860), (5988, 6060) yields 0.142 mag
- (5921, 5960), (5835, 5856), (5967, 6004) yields 0.033 mag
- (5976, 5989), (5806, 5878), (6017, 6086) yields 0.041 mag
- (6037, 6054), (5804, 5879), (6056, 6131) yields -0.007 mag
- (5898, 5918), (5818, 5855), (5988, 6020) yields 0.025 mag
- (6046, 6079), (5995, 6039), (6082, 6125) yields -0.035 mag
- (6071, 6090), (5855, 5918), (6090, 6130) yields -0.019 mag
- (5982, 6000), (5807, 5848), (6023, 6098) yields 0.020 mag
